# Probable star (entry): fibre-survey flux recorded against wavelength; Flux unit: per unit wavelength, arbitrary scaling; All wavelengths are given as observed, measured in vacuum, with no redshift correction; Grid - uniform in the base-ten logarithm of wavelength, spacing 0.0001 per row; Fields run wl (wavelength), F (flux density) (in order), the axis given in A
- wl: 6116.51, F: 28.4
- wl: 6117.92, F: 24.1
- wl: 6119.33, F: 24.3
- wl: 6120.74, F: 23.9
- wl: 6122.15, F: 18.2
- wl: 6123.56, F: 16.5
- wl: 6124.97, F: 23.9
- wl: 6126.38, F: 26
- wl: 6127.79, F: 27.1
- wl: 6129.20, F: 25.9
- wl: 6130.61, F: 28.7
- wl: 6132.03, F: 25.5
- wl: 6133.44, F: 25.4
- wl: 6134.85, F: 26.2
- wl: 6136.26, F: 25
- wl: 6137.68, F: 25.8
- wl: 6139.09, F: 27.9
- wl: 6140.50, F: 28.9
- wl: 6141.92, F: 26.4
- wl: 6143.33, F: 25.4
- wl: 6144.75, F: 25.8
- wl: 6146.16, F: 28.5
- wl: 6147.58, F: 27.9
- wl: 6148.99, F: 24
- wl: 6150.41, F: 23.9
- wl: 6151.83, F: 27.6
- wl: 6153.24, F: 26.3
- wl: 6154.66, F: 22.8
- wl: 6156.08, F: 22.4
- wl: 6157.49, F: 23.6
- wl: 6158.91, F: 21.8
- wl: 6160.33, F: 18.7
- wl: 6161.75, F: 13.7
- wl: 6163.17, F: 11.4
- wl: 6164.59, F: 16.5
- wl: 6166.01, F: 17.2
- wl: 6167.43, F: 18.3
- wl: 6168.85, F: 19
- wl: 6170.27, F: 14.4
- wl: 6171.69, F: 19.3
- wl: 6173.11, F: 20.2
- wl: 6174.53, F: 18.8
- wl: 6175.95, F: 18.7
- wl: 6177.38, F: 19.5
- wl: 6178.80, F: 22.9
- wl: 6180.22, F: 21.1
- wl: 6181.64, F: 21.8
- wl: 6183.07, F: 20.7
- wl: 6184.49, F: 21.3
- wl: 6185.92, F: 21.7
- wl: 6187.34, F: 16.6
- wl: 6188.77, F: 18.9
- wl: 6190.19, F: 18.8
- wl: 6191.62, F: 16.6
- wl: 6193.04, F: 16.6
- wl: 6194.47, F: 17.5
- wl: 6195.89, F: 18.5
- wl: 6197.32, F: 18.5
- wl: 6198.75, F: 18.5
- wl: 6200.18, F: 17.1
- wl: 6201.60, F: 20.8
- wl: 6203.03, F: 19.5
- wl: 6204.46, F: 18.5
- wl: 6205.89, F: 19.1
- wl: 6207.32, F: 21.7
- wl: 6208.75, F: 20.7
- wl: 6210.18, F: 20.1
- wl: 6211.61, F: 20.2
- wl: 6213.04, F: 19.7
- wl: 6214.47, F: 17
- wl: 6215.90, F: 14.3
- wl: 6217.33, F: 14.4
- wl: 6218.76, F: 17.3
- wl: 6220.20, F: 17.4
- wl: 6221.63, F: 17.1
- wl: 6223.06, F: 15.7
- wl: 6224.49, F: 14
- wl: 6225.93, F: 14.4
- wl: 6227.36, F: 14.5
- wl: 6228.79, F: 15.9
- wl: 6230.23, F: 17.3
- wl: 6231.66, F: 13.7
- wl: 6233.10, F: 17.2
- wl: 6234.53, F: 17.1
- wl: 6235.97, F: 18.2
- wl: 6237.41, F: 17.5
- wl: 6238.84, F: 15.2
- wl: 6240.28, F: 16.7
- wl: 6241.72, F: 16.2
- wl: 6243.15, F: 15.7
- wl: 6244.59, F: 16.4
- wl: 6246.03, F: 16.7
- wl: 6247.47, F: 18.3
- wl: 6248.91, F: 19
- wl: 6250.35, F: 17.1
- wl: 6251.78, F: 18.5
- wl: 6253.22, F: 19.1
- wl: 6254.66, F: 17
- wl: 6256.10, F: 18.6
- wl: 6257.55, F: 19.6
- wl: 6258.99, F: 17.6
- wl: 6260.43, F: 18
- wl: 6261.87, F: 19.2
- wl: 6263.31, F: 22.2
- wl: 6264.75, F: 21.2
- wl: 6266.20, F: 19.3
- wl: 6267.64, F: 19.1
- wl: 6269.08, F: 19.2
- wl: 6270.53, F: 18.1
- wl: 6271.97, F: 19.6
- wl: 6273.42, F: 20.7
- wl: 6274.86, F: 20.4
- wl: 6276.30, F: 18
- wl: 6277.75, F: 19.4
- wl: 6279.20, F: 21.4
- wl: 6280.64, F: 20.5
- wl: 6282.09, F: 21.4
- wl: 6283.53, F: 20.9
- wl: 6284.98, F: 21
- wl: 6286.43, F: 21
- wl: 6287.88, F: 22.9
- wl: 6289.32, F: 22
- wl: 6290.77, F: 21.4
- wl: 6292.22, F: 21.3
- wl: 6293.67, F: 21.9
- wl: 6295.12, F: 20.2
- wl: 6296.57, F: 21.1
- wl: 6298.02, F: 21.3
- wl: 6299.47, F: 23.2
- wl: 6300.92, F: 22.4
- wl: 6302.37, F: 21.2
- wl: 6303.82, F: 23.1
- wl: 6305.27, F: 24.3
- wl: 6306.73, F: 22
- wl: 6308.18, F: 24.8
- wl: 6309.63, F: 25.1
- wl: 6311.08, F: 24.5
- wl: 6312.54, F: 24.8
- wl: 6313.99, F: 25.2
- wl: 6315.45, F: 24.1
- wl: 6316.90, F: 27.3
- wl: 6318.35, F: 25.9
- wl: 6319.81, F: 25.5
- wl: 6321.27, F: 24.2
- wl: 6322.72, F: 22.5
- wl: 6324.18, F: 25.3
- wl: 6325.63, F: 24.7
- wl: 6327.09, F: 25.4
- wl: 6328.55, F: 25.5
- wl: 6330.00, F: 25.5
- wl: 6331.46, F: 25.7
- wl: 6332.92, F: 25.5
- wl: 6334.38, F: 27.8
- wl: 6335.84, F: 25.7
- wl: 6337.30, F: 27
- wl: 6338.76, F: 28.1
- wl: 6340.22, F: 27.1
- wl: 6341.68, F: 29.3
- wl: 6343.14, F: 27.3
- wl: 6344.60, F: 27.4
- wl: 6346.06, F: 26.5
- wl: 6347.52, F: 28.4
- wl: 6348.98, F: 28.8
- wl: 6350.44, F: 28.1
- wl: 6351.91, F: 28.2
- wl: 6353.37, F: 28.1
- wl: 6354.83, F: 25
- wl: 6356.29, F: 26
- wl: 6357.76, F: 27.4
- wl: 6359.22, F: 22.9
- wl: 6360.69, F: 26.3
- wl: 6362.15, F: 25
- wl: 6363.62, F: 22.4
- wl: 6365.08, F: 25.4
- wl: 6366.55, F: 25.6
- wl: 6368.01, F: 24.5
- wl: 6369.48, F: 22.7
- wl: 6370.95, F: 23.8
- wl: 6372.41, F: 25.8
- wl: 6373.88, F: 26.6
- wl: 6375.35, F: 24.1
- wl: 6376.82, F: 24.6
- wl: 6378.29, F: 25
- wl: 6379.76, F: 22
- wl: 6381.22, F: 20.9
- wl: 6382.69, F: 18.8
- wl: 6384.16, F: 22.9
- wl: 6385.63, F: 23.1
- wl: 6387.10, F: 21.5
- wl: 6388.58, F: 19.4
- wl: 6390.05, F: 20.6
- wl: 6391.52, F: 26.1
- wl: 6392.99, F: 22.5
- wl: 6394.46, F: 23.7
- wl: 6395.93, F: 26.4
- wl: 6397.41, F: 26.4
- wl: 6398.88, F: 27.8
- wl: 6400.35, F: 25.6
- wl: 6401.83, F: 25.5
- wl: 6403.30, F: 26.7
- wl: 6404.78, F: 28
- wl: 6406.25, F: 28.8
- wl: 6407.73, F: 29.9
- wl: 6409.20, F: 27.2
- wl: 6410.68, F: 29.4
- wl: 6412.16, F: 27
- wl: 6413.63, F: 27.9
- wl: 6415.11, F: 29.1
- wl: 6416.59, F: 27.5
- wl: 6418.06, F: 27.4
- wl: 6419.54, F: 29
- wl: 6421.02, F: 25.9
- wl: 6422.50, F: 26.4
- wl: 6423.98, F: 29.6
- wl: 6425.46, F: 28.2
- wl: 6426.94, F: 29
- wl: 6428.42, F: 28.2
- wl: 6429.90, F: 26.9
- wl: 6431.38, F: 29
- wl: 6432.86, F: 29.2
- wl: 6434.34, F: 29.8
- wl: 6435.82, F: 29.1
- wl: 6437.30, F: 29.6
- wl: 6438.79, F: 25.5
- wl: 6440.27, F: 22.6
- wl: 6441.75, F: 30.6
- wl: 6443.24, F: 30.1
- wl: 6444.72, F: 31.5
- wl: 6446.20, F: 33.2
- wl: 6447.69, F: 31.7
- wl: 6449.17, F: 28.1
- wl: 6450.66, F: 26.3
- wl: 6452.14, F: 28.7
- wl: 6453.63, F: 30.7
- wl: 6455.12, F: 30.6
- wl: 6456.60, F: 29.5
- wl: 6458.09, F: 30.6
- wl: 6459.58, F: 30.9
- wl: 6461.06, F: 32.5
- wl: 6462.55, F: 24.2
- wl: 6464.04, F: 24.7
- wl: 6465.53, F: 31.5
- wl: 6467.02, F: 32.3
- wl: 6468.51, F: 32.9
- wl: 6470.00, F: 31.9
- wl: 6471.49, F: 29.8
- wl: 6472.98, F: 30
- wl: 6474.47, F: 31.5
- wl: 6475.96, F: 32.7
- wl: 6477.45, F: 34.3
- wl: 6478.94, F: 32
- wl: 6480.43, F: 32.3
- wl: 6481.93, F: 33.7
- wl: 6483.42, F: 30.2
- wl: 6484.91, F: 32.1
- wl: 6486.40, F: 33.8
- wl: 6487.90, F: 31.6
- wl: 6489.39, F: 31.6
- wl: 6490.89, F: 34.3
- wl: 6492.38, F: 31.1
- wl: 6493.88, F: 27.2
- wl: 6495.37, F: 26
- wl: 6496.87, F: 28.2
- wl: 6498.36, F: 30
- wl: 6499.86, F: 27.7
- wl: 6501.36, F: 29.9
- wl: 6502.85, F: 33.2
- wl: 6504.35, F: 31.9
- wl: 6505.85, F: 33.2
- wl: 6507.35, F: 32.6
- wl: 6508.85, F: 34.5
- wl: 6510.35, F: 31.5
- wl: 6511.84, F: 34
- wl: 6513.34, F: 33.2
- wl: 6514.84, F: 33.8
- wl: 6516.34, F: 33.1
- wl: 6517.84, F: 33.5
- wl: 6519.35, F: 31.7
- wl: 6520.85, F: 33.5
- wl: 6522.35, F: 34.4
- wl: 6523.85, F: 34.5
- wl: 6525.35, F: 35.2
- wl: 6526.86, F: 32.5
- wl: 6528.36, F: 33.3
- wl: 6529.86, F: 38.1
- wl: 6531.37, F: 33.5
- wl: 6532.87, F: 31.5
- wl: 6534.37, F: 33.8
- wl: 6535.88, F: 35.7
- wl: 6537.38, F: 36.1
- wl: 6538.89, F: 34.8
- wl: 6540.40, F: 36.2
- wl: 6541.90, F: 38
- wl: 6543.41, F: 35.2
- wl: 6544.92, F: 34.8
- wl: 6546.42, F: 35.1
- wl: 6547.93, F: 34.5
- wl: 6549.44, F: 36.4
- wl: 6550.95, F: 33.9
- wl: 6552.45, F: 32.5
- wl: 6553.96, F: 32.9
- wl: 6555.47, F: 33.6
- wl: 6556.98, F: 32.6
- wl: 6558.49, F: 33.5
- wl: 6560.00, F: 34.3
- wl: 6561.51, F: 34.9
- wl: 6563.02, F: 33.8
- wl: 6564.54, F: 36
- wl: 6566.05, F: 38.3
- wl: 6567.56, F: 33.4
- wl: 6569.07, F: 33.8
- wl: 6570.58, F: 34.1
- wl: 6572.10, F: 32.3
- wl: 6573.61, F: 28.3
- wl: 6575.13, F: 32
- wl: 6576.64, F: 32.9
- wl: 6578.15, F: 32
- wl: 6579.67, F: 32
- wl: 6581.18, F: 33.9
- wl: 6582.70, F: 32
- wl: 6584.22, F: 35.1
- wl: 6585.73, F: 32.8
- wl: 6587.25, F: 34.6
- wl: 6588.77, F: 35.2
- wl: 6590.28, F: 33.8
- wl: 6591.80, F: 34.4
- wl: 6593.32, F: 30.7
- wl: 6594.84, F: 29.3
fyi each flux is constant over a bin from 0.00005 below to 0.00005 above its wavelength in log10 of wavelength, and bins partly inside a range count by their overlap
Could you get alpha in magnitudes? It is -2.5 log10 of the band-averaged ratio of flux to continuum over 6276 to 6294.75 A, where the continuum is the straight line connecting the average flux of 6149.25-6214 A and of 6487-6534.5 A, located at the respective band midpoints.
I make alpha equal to 0.12 mag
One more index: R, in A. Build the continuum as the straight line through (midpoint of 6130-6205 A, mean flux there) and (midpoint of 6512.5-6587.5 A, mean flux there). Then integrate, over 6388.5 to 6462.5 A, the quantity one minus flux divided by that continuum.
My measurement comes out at 4.7 A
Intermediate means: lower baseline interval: 21.3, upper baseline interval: 33.9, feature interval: 28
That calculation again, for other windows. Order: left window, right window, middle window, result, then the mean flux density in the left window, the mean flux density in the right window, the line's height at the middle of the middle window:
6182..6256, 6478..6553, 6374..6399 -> 2.9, 17.7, 33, 26.4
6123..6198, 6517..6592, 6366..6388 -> 3.9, 21.8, 34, 28.5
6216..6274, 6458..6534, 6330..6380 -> -4.9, 17.5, 31.9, 23.8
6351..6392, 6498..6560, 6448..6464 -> 0.1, 24.1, 33.7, 29.2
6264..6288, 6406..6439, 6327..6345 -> -2.5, 20.2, 28.3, 23.5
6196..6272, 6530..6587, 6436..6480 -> -1.5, 17.8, 34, 29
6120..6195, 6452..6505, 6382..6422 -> 4.1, 21.9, 30.7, 28.6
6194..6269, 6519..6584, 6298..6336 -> -4.2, 17.8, 34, 22.1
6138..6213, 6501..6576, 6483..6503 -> 1.1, 20.7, 33.9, 32.2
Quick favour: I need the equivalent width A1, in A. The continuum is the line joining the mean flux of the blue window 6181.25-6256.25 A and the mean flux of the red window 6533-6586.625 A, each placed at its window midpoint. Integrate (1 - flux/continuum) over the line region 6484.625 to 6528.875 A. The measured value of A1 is -0.9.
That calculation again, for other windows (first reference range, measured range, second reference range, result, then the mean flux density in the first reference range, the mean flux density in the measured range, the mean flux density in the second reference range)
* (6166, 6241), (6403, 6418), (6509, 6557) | 0.0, 18.1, 28.2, 34.2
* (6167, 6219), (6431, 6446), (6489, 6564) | 0.3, 18.9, 28.9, 33.2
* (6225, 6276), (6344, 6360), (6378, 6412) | -3.0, 17.8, 27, 24.7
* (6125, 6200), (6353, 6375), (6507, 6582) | 2.4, 21.8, 25.1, 33.9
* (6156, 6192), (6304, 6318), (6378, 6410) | -1.4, 19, 24.7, 24.5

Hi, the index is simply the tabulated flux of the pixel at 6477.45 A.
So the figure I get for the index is 34.3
